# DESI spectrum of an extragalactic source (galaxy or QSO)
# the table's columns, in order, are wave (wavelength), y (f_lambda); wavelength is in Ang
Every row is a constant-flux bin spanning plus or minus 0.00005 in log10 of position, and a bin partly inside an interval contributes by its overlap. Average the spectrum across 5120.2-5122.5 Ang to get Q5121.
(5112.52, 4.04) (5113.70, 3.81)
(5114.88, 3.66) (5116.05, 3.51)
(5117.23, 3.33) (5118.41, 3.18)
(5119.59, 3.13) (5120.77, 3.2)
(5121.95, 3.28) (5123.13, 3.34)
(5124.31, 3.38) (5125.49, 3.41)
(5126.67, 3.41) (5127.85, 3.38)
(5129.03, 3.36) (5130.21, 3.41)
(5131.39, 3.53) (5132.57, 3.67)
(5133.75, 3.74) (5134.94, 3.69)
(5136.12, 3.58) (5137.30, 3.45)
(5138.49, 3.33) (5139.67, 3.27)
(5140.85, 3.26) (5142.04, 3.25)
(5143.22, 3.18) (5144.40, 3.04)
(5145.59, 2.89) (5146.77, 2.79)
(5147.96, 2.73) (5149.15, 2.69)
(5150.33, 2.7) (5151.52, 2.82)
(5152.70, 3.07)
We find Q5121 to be 3.24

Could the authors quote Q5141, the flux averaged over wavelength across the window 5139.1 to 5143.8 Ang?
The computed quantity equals 3.24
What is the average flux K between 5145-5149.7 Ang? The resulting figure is 2.77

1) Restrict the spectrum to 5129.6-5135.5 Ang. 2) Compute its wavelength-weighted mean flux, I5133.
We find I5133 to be 3.61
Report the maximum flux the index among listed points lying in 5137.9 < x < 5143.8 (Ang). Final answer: 3.33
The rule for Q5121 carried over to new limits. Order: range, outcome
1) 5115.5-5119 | 3.33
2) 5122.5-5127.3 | 3.38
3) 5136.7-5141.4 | 3.33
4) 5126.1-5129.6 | 3.38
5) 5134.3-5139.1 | 3.51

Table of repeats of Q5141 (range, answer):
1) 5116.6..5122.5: 3.22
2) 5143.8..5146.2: 2.97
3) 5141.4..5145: 3.16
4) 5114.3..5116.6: 3.6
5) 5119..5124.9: 3.26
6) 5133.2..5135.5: 3.7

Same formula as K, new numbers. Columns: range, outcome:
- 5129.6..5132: 3.48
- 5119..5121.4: 3.16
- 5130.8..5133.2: 3.61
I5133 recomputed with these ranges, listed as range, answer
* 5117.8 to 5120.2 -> 3.15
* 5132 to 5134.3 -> 3.71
